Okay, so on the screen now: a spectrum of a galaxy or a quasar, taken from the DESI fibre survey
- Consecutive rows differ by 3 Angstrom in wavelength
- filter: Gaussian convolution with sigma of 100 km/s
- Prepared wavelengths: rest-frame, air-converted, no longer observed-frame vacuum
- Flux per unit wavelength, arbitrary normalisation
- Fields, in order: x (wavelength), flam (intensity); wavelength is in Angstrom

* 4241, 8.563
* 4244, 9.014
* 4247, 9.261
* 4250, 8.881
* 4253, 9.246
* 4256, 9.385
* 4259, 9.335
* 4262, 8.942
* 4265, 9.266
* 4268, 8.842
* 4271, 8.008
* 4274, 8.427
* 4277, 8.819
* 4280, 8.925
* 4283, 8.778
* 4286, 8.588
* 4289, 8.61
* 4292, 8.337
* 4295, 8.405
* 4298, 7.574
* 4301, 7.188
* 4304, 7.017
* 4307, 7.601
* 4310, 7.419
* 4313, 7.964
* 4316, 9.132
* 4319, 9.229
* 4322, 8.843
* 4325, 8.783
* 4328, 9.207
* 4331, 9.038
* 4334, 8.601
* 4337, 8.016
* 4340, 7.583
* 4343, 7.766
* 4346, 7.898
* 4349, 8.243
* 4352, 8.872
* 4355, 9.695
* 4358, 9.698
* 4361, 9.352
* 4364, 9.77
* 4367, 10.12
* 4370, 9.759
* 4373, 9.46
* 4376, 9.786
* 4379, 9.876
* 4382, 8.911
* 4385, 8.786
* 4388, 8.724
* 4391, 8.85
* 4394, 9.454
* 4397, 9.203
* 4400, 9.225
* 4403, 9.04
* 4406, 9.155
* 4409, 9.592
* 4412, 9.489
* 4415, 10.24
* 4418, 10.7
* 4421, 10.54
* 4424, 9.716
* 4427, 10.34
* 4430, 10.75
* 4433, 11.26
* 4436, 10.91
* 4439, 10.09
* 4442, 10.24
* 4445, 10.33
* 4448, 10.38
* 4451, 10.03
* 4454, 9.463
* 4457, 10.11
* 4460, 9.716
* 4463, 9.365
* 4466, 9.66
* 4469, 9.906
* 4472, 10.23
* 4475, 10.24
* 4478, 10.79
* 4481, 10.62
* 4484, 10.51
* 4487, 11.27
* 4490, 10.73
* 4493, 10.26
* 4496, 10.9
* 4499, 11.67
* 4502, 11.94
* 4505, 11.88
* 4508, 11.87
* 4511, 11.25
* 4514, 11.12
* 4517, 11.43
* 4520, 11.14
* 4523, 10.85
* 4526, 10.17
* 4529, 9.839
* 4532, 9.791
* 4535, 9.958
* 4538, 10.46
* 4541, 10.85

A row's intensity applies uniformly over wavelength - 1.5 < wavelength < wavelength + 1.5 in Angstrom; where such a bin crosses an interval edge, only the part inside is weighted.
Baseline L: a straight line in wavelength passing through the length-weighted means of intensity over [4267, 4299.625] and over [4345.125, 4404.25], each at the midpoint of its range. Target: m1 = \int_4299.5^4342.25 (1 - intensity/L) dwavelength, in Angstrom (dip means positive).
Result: 2.65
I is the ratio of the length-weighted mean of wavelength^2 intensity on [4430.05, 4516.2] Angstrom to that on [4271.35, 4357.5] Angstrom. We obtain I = 1.4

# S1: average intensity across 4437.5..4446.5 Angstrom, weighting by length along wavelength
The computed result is 10.2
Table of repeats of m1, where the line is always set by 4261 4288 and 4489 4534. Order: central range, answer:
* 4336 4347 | 1.8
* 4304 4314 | 1.7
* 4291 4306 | 2.1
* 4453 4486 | 1.6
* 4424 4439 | -0.6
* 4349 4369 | 0.1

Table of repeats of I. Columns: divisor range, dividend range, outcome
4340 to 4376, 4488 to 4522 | 1.32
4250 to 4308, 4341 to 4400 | 1.12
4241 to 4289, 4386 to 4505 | 1.24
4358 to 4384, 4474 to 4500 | 1.18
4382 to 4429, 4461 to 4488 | 1.11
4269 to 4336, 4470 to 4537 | 1.41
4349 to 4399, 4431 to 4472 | 1.12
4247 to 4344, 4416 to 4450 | 1.31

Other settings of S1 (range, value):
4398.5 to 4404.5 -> 9.13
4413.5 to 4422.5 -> 10.5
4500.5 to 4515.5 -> 11.6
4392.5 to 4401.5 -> 9.29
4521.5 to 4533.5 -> 10.2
